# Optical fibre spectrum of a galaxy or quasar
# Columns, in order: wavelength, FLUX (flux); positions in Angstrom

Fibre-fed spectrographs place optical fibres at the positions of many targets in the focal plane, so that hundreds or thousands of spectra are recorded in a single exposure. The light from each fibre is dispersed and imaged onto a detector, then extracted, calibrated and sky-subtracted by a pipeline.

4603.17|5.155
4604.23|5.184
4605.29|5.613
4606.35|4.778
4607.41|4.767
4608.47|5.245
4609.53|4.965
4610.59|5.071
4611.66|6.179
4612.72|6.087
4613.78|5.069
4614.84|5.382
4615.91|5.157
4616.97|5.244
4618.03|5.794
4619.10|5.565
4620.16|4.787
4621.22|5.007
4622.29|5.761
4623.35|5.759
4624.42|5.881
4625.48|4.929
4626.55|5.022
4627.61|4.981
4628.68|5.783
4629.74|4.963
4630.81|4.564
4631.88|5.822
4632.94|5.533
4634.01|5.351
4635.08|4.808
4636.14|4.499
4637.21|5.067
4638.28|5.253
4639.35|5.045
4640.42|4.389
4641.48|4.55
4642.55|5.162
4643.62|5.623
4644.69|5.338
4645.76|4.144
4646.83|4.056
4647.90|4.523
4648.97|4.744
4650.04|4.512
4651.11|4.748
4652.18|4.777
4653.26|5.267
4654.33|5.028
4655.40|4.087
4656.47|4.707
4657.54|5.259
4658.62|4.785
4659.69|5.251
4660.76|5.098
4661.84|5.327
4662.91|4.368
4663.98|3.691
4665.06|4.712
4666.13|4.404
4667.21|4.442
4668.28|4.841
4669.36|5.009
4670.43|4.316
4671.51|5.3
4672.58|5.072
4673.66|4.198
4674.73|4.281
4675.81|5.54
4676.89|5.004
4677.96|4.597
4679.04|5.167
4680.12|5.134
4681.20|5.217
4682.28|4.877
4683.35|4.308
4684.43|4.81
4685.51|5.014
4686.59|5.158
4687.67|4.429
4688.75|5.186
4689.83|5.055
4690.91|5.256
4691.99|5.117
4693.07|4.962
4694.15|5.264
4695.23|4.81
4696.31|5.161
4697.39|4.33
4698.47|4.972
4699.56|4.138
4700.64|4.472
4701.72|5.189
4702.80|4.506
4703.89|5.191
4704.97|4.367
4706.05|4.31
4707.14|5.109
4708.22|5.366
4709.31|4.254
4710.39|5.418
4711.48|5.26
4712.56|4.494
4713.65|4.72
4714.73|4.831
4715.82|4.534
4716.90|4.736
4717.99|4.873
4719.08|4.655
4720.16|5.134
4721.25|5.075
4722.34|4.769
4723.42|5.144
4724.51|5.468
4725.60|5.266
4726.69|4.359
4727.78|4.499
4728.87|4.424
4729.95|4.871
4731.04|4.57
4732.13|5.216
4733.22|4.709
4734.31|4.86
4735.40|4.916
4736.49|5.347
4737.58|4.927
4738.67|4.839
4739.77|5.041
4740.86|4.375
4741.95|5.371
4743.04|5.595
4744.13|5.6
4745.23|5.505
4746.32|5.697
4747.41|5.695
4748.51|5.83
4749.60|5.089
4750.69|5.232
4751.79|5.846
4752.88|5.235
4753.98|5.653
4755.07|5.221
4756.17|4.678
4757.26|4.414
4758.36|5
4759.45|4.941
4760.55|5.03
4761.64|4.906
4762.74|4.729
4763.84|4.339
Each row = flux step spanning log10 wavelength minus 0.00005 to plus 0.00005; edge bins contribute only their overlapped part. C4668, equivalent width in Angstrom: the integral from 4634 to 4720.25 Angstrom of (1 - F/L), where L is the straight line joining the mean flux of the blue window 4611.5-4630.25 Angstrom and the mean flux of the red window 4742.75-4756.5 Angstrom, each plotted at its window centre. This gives 9.6 Angstrom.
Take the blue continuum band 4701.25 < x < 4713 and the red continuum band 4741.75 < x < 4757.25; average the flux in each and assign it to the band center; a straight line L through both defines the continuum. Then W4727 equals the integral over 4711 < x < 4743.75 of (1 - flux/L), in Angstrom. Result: 1.4 Angstrom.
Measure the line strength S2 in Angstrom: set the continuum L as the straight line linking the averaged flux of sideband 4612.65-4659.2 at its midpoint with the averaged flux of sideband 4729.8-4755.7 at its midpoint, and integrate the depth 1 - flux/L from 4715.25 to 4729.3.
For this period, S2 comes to 0.93 Angstrom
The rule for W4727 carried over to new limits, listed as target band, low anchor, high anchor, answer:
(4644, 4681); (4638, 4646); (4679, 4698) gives 1.43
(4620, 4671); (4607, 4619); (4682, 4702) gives 2.46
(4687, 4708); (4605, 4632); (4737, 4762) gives 1.61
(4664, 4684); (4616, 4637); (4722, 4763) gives 1.60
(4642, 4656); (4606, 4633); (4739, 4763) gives 1.38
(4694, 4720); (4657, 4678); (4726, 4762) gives 0.77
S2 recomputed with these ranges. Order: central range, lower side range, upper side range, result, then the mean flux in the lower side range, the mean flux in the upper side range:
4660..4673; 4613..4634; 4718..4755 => 1.3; 5.33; 5.11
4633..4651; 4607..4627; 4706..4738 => 1.4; 5.35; 4.88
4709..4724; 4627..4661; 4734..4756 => 0.9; 4.93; 5.29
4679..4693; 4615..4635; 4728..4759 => 0.7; 5.32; 5.13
